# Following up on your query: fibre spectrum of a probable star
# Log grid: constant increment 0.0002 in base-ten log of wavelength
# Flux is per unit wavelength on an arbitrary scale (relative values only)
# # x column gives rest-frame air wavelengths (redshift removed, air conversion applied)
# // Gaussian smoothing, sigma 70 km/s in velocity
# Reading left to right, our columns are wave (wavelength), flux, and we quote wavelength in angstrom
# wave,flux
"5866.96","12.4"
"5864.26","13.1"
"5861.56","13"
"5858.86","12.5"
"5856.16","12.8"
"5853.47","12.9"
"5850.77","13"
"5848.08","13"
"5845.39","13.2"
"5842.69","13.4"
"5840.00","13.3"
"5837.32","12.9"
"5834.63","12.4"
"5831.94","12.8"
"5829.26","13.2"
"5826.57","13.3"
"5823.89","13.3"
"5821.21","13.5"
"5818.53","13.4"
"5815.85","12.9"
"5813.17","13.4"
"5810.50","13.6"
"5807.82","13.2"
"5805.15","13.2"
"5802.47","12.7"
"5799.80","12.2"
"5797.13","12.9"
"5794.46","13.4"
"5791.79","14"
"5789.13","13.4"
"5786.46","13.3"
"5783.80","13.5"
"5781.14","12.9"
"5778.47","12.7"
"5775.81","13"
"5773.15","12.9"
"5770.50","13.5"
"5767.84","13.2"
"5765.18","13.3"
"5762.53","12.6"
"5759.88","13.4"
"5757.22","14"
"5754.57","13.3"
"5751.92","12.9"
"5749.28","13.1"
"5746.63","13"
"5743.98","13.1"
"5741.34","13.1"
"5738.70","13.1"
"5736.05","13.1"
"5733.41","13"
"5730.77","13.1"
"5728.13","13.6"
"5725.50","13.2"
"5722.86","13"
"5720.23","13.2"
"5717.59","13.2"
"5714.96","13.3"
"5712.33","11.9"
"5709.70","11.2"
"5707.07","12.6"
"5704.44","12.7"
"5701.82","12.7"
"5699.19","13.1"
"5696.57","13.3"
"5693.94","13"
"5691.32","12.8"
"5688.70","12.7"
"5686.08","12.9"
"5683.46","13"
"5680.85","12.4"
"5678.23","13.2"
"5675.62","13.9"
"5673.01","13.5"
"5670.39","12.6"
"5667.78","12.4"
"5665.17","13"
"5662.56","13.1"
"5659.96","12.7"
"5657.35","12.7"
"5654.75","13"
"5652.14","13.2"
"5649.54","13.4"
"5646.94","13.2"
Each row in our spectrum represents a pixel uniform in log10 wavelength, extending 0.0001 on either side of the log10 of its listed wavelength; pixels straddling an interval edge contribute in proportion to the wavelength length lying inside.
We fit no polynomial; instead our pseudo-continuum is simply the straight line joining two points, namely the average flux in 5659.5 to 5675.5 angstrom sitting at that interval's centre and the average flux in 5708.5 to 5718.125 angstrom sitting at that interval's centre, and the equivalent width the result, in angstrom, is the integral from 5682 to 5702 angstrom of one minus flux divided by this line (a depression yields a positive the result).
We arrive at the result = -0.5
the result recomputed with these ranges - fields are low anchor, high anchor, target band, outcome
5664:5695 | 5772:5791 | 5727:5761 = -0.39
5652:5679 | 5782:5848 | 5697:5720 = 0.74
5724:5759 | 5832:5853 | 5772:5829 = -0.40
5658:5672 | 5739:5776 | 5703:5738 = 0.42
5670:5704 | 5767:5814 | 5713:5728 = -0.11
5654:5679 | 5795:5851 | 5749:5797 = -0.64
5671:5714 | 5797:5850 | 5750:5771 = -0.50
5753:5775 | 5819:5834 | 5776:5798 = -0.03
